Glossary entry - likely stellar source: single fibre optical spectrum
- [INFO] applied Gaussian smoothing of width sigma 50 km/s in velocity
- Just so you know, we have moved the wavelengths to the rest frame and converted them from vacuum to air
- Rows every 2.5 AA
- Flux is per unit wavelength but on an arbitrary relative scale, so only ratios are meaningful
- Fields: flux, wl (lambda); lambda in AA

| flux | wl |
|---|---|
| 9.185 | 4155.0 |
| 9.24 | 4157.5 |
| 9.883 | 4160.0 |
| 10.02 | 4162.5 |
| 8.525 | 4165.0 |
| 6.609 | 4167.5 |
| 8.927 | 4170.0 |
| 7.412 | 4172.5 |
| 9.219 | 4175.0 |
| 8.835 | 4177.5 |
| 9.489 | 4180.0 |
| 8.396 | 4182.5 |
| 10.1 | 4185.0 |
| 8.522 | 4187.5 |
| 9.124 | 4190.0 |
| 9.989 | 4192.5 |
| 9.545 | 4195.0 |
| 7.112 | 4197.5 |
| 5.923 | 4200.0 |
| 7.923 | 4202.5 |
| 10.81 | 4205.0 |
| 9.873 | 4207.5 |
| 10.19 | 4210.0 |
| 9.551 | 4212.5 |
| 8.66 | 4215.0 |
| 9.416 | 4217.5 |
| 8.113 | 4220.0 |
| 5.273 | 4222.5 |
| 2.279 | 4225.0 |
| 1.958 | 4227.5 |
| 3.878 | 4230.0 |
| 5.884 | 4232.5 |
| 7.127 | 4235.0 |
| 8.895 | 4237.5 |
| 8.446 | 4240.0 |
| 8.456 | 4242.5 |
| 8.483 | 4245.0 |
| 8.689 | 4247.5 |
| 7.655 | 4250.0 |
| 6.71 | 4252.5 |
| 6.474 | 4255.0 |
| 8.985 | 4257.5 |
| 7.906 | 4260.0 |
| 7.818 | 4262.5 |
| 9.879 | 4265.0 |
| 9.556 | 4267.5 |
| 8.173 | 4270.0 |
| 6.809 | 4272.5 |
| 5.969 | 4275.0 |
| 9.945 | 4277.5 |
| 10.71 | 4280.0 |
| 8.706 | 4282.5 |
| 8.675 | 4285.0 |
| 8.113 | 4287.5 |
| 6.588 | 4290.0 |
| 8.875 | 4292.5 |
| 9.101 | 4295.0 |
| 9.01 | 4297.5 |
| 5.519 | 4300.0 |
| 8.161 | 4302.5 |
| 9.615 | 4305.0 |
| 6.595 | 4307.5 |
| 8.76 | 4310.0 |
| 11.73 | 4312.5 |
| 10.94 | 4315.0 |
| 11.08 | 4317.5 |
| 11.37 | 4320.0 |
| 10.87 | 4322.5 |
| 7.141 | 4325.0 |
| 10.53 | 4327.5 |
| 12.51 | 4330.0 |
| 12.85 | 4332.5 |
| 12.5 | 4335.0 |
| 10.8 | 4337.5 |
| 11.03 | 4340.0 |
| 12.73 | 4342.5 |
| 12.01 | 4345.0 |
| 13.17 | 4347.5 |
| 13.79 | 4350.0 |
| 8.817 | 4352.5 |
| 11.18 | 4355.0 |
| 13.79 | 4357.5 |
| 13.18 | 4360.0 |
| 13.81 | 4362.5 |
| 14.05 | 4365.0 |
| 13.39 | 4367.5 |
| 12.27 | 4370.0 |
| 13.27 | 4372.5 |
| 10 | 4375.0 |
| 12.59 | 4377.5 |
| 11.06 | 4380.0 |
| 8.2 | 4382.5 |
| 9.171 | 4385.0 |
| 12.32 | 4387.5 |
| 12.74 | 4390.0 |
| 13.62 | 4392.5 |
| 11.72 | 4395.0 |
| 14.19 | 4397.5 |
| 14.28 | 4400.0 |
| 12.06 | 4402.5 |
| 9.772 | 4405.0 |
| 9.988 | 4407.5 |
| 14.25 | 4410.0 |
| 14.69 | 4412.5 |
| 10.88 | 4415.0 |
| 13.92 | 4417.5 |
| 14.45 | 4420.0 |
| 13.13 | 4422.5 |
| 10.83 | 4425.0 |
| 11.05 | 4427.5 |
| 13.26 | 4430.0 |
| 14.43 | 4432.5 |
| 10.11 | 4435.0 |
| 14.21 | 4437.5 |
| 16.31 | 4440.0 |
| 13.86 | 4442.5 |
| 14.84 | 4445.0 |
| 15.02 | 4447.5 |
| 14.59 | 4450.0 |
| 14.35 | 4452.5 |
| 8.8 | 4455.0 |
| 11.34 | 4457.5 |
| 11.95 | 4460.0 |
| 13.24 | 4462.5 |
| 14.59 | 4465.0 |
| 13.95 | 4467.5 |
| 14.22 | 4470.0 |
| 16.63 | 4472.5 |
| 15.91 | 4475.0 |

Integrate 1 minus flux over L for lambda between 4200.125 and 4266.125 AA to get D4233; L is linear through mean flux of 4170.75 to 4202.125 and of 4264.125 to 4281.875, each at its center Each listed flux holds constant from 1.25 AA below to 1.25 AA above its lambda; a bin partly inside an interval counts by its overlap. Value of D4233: 7.8 AA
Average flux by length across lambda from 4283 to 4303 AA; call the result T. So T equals 8.03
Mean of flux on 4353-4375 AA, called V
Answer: 12.8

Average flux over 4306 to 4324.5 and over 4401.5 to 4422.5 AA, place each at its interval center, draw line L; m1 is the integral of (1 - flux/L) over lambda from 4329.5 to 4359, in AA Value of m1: -3.5 AA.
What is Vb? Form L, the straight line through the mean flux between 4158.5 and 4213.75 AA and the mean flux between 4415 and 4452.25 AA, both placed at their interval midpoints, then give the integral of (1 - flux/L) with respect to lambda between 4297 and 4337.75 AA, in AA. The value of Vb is 4.9 AA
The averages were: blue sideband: 8.91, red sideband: 13.5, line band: 10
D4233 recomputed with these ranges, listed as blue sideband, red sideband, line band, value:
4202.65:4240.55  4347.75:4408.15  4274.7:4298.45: 1.65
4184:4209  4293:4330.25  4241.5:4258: 2.31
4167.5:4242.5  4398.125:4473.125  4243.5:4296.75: 6.38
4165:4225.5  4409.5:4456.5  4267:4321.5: 8.69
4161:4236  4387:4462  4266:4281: 1.71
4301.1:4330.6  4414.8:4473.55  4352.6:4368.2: -2.55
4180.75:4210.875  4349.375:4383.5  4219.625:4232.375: 7.14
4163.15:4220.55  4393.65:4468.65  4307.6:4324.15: 0.87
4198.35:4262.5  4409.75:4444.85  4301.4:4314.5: 0.92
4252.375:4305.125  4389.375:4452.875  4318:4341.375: -2.50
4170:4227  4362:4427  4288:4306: 3.90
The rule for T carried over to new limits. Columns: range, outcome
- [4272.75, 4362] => 10.2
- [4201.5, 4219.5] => 9.45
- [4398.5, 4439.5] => 12.7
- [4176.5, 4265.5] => 7.94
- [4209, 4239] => 6.75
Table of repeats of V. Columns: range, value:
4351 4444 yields 12.5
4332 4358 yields 12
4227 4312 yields 7.91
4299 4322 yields 9.4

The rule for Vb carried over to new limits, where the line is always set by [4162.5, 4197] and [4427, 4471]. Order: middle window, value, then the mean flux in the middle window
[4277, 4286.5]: 1.0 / 9.44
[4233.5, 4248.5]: 2.4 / 8.3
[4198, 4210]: 0.7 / 8.7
